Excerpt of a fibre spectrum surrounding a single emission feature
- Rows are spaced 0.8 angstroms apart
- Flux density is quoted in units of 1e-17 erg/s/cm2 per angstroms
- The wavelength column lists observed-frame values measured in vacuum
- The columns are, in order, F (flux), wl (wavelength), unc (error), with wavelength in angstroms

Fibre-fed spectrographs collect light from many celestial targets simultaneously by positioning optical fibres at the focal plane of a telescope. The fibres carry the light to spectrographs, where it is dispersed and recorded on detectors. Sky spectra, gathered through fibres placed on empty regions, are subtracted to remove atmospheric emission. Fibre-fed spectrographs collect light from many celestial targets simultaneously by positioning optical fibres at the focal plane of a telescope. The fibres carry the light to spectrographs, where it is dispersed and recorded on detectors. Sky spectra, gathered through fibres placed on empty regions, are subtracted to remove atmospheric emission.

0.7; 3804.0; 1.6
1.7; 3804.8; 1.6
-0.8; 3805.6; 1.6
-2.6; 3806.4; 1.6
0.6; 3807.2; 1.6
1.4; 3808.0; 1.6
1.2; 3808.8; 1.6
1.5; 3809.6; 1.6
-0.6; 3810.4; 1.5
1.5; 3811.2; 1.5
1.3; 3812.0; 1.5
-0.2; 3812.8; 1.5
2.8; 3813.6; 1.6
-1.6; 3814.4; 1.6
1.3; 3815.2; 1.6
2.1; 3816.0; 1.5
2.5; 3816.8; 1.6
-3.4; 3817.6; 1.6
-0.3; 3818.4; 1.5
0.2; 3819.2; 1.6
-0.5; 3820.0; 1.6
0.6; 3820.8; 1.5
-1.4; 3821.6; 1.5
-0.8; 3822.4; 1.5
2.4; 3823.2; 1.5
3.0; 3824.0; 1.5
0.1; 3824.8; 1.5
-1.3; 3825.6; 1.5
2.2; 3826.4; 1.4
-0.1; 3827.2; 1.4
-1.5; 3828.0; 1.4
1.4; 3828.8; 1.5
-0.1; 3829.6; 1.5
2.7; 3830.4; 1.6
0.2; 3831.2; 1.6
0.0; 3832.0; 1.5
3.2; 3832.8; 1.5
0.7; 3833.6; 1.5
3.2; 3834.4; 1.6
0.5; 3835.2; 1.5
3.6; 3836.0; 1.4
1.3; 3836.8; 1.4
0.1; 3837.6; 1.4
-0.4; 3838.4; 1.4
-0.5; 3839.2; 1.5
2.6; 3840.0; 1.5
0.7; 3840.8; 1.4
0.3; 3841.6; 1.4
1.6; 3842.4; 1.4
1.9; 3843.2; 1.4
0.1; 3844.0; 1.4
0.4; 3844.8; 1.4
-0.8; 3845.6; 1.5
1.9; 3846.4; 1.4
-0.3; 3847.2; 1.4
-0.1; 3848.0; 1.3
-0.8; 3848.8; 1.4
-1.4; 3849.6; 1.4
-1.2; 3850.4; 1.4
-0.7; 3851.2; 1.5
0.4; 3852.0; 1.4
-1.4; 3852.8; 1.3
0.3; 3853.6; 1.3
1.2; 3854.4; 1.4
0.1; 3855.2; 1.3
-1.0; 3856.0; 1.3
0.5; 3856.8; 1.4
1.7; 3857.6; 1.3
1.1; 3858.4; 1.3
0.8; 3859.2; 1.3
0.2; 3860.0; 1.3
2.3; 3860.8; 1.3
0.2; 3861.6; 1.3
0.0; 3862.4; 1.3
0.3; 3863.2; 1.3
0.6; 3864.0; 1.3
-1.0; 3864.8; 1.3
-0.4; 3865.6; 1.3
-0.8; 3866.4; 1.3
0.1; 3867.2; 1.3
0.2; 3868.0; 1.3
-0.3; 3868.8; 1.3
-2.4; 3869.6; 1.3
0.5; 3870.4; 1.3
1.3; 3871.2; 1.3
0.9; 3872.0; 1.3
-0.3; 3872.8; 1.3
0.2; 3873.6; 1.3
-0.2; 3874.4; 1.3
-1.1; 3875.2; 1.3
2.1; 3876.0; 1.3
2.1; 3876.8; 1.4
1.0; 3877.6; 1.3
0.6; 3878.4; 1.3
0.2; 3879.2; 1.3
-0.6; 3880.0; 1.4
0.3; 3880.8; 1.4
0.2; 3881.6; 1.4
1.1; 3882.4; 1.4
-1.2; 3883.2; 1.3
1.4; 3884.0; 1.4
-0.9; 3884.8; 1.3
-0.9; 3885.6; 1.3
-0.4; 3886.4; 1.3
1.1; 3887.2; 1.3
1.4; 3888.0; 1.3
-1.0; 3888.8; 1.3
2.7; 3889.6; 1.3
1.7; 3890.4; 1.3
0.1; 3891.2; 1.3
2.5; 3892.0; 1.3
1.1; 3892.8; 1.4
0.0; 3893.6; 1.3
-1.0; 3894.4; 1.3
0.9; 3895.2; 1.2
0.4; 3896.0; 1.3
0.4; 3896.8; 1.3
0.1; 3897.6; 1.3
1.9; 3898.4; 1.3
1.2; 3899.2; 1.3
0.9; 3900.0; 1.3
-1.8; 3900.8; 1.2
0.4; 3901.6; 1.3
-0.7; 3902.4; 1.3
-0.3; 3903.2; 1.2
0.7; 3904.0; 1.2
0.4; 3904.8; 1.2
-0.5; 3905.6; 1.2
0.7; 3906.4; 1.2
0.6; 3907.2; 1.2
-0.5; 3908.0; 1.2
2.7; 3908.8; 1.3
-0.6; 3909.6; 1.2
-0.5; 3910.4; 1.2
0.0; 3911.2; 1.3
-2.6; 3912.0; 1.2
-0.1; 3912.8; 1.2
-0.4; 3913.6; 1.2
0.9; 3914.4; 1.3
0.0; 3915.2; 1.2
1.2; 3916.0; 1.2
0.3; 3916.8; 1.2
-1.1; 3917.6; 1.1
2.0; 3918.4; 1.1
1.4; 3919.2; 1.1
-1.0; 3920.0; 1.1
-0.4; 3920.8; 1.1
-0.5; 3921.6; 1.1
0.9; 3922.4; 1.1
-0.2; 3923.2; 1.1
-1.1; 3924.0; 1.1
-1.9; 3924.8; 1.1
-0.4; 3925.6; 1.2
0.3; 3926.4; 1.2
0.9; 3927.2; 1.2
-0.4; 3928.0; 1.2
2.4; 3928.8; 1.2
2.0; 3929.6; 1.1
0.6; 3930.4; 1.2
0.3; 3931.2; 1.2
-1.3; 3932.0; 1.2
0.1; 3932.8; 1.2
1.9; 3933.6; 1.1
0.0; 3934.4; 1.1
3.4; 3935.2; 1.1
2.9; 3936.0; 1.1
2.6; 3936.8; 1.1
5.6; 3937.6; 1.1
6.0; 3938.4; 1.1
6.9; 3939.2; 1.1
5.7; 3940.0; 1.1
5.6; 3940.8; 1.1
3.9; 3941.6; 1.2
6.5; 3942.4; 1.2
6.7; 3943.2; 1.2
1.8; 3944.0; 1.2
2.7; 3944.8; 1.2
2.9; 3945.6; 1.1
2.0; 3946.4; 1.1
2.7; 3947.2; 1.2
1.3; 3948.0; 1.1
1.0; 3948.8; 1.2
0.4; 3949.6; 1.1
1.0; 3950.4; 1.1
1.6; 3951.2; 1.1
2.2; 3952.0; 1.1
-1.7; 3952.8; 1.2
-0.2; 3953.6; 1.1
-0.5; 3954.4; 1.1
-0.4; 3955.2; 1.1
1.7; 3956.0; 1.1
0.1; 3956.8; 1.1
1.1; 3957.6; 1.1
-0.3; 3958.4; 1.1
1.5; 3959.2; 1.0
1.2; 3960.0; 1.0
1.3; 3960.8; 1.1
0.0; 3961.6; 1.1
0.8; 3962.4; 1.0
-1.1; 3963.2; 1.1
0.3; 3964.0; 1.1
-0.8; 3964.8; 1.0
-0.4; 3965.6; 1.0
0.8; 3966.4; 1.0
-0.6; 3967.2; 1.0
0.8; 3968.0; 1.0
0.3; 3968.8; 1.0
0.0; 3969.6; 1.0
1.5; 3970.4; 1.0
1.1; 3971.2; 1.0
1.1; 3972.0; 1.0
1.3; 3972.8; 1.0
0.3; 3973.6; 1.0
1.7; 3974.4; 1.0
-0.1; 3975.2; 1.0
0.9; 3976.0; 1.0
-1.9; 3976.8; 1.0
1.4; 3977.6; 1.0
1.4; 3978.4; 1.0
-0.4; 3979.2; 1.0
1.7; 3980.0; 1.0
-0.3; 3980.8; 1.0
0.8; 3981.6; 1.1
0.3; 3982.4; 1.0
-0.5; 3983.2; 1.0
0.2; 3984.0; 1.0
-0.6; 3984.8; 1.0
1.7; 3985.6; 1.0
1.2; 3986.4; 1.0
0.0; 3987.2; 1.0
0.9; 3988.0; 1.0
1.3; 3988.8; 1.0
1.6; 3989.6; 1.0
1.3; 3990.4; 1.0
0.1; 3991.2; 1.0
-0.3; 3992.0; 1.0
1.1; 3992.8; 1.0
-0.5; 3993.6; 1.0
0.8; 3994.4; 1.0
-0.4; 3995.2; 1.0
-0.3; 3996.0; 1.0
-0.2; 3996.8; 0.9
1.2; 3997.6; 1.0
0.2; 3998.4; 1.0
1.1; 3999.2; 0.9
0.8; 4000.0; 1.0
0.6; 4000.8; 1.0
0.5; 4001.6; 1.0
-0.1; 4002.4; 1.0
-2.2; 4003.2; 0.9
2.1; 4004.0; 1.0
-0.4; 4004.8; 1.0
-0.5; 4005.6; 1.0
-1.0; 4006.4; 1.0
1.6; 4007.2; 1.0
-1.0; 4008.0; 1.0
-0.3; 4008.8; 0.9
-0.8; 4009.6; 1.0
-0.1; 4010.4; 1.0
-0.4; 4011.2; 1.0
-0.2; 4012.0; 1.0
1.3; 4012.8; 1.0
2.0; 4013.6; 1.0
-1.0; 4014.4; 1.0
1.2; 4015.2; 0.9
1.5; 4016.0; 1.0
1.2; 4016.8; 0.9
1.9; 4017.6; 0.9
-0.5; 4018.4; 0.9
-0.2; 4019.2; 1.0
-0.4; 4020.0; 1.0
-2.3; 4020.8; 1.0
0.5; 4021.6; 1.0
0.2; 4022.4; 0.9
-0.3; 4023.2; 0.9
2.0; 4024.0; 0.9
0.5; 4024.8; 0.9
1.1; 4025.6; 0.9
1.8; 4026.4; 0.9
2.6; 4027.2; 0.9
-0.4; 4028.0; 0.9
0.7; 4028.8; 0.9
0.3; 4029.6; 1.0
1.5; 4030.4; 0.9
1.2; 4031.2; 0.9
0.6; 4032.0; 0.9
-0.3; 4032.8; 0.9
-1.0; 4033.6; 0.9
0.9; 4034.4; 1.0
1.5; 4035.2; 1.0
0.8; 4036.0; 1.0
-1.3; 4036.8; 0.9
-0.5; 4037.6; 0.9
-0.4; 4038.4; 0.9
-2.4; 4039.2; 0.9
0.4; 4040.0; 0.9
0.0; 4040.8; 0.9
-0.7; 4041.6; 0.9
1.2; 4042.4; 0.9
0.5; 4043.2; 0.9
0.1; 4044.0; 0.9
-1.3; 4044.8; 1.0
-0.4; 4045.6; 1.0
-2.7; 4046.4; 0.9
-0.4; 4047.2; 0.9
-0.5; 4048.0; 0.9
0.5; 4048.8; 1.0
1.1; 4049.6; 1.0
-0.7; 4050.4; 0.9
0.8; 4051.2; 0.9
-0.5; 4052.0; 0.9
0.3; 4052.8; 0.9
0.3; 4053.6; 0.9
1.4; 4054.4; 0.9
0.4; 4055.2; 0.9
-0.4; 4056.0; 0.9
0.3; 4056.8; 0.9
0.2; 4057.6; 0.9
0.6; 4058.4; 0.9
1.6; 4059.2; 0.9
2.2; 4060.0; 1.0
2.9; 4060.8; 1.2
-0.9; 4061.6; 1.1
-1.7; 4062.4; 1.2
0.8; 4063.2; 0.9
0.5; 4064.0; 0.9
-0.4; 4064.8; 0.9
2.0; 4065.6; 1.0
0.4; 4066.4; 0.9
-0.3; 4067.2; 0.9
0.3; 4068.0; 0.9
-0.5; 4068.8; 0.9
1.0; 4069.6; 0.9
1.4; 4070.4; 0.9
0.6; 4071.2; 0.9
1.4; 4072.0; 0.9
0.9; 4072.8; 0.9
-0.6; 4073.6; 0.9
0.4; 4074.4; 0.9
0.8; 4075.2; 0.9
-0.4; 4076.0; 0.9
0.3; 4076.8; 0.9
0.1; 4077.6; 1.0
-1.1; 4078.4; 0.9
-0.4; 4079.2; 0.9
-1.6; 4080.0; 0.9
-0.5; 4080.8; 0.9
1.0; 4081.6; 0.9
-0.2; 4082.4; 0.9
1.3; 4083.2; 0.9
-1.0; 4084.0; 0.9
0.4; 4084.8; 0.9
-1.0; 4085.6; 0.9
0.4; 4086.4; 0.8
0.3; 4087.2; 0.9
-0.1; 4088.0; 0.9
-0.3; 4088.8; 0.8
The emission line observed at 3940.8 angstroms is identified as Lyman alpha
